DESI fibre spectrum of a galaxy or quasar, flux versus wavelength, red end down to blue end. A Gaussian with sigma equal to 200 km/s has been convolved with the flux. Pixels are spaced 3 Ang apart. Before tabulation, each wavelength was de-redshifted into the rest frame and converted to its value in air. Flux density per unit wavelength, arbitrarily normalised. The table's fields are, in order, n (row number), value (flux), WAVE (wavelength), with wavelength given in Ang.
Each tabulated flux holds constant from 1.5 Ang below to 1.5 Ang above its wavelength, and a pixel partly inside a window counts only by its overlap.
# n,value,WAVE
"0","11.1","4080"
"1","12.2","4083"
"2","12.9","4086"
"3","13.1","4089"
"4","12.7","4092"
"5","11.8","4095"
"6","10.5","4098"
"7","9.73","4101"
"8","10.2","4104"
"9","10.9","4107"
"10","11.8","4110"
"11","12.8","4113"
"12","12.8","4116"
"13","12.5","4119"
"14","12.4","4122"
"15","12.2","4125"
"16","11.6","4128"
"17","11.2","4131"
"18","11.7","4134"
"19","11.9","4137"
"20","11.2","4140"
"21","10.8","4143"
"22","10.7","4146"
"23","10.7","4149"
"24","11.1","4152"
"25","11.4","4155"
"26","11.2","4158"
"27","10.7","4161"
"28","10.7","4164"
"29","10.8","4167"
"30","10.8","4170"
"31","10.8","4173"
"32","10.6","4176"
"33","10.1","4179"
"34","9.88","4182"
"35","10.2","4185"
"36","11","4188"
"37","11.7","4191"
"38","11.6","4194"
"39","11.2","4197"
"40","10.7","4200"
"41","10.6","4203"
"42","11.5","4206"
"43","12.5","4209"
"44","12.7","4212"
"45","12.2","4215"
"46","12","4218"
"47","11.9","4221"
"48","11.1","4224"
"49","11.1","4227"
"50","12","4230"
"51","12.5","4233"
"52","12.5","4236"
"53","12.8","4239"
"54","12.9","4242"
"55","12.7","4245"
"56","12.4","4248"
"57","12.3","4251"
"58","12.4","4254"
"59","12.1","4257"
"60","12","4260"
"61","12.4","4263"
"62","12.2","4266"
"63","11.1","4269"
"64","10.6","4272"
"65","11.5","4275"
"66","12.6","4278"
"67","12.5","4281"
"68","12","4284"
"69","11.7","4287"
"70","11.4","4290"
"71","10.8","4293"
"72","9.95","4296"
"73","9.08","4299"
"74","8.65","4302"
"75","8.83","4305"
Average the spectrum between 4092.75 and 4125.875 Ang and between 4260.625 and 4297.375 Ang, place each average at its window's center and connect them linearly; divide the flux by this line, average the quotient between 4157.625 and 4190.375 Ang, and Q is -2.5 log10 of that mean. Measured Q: 0.095 mag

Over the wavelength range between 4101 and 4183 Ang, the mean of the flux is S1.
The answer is 11.2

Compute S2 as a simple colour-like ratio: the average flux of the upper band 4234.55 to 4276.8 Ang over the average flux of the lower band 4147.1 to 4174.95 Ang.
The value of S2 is 1.1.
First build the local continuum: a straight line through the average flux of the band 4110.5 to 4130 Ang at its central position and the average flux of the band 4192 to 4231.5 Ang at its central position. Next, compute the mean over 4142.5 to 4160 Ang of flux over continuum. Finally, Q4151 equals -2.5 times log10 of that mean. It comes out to 0.10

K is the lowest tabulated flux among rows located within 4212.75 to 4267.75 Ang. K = 11.1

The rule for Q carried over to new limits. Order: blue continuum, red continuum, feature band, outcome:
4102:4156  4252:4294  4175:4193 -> 0.10 mag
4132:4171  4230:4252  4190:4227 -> 0.04 mag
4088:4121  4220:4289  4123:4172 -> 0.06 mag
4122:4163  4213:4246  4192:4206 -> 0.07 mag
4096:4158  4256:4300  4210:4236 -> -0.05 mag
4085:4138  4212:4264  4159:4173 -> 0.12 mag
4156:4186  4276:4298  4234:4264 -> -0.11 mag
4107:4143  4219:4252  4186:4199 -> 0.07 mag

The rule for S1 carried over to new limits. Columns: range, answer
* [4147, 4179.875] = 10.8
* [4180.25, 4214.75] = 11.3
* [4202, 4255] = 12.1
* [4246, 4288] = 12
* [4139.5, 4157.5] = 11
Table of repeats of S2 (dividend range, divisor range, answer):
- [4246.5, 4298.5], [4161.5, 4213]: 1.06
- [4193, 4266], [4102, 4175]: 1.06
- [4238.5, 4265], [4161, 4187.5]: 1.18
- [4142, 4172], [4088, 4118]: 0.94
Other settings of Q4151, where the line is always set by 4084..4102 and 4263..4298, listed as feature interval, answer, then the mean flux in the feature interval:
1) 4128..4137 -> 0.021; 11.5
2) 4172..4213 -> 0.057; 11.1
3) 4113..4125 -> -0.066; 12.6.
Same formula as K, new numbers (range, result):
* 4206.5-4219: 12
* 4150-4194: 9.88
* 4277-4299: 9.08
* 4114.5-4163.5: 10.7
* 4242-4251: 12.3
